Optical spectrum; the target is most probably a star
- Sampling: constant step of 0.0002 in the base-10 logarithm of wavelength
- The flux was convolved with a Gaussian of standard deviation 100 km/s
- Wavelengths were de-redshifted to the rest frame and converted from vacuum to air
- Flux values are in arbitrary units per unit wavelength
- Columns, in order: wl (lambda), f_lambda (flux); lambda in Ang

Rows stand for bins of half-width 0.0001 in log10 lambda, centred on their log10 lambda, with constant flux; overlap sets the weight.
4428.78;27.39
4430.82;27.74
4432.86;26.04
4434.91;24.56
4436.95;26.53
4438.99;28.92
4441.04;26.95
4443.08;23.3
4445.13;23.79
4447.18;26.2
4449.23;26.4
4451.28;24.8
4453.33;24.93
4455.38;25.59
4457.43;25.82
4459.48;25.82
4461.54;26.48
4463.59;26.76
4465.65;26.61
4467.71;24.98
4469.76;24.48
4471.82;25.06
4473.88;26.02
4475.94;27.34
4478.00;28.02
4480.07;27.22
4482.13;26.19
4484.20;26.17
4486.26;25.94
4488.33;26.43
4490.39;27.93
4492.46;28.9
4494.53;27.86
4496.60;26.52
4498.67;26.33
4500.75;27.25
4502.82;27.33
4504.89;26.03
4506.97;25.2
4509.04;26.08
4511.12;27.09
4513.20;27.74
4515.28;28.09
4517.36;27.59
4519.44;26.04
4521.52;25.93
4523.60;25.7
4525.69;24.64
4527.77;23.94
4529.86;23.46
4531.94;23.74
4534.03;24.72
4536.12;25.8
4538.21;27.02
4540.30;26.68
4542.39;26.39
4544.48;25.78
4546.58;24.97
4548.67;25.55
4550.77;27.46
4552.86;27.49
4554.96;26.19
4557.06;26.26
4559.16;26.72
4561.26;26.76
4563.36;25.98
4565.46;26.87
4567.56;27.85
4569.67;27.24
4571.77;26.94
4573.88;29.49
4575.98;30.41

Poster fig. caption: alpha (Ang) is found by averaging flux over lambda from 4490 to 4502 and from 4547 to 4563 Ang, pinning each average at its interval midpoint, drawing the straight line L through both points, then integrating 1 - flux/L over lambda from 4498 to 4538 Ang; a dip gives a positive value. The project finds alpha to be 1.7 Ang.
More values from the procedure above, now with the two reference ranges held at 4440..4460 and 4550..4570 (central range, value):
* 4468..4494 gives -0.8 Ang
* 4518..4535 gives 1.0 Ang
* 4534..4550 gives 0.4 Ang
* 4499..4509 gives -0.1 Ang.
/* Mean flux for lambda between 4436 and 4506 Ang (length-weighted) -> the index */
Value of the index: 26.3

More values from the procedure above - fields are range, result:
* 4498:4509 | 26.4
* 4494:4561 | 26.2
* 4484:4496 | 27.3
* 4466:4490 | 26.2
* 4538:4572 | 26.6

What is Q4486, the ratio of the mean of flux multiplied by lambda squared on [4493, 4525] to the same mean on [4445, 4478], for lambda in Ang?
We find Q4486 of 1.1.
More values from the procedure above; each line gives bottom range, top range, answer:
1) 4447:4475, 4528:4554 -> 1.04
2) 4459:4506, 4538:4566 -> 1.02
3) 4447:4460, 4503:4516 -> 1.07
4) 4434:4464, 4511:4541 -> 1.04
